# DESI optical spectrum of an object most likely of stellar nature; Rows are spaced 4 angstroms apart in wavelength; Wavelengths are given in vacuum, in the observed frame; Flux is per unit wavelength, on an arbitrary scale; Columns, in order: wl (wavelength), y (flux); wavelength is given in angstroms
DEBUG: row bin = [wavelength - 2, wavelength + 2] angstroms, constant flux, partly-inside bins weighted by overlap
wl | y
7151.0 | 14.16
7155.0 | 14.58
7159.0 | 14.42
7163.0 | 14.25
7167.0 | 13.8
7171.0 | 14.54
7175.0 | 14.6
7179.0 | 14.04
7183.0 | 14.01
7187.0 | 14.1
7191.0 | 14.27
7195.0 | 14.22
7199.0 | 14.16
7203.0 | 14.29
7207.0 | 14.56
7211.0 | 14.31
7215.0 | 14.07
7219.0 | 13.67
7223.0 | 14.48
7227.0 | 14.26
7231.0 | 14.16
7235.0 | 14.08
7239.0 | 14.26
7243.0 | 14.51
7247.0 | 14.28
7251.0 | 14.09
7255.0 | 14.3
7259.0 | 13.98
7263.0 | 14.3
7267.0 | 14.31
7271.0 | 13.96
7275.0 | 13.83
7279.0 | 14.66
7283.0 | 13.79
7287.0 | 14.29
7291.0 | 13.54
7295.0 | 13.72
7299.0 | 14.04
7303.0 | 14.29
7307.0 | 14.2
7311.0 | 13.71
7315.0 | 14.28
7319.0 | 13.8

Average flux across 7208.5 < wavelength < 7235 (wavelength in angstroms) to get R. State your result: 14.2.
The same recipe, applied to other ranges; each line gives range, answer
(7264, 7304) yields 14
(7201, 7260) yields 14.2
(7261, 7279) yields 14.2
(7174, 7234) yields 14.2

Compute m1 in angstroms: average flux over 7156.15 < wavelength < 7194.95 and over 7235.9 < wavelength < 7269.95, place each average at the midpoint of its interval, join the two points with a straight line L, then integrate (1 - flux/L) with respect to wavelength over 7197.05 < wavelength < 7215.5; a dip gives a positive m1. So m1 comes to -0.08 angstroms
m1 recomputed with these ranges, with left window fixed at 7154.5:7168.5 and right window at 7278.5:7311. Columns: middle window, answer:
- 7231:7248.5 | -0.2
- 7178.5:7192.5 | 0.1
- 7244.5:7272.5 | -0.2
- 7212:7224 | 0.1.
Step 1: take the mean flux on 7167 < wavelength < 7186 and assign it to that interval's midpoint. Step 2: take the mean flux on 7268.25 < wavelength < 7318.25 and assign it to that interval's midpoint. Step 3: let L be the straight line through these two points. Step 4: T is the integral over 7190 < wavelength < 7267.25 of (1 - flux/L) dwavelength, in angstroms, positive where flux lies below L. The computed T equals -0.5 angstroms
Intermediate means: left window 14.2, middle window 14.2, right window 14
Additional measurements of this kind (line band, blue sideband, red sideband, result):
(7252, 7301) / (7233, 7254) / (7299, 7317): 0.4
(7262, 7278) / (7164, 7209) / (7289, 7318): -0.1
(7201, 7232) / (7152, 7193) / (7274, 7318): -0.1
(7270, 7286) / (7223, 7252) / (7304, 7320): 0.1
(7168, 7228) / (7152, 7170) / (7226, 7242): 0.0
